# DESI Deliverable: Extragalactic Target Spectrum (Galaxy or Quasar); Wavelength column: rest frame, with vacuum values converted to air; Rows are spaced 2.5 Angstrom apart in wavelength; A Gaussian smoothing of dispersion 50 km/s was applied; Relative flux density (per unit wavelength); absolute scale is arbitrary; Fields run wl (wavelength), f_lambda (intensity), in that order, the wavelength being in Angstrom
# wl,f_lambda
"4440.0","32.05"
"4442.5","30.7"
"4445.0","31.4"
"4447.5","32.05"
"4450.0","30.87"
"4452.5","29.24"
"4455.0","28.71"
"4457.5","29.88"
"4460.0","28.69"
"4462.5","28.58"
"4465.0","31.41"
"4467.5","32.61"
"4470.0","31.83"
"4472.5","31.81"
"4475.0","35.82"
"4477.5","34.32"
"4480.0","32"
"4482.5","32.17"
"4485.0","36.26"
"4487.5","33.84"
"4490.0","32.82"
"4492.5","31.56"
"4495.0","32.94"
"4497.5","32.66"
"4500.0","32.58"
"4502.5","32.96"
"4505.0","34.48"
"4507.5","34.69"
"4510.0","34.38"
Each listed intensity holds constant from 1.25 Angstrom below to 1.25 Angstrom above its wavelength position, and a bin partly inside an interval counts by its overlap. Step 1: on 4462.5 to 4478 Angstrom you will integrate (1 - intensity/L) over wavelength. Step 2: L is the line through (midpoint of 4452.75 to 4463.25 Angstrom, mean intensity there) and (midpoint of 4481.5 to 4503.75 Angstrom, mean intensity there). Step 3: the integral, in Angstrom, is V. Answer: -1.1 Angstrom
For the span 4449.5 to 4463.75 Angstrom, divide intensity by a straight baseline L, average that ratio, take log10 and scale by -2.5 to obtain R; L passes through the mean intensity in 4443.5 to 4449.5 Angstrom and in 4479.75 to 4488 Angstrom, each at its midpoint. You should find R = 0.10 mag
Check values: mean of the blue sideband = 31.6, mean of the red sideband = 33.7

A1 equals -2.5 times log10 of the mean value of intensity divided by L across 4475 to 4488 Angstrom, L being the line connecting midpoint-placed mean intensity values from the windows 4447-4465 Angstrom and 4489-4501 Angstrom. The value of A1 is -0.08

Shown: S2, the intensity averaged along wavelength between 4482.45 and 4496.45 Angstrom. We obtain 33.4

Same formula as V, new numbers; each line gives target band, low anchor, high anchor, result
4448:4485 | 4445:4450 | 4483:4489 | 1.8 Angstrom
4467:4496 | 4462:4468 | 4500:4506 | -1.1 Angstrom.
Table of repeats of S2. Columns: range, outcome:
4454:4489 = 32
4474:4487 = 34.1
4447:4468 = 30.1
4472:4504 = 33.3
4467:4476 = 33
